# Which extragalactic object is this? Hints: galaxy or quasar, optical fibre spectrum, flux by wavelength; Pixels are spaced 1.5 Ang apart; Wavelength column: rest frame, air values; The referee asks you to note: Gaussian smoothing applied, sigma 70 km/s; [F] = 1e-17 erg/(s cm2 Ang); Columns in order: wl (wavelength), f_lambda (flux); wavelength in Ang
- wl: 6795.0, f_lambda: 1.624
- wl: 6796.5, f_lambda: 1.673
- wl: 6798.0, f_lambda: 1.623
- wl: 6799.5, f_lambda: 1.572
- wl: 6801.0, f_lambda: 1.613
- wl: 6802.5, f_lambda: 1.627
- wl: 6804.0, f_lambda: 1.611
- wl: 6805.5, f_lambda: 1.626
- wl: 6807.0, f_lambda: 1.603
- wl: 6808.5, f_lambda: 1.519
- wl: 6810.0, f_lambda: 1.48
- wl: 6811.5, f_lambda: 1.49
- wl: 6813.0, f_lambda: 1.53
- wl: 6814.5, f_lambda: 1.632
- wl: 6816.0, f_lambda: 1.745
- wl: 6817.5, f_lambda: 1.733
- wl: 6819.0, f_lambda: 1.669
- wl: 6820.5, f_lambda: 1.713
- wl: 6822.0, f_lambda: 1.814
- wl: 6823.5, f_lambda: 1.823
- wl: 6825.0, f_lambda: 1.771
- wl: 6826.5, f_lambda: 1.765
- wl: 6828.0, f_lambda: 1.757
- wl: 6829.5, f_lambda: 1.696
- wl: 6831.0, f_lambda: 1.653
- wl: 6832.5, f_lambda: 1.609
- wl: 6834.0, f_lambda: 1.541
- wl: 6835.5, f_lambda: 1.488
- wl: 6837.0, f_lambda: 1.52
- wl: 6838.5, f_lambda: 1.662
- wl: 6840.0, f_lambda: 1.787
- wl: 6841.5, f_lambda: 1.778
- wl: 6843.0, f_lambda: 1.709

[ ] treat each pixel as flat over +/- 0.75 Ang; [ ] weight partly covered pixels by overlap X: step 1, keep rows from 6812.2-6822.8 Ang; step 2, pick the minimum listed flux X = 1.53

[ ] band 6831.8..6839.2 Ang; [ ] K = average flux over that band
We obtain 1.56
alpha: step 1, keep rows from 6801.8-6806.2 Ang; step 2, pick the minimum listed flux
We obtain 1.611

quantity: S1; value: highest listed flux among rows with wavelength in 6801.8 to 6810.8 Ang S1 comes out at 1.627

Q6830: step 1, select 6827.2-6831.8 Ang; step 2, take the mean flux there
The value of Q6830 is 1.7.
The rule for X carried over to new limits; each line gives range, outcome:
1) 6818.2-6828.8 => 1.669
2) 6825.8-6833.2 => 1.609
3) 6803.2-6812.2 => 1.48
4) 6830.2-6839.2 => 1.488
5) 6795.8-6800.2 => 1.572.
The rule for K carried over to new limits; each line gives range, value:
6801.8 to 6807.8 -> 1.62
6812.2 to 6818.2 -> 1.66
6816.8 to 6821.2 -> 1.7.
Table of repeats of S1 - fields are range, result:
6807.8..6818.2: 1.745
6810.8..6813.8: 1.53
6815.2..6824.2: 1.823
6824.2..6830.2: 1.771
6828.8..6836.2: 1.696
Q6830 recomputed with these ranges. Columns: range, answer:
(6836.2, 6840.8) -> 1.66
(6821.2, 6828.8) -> 1.78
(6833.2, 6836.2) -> 1.52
